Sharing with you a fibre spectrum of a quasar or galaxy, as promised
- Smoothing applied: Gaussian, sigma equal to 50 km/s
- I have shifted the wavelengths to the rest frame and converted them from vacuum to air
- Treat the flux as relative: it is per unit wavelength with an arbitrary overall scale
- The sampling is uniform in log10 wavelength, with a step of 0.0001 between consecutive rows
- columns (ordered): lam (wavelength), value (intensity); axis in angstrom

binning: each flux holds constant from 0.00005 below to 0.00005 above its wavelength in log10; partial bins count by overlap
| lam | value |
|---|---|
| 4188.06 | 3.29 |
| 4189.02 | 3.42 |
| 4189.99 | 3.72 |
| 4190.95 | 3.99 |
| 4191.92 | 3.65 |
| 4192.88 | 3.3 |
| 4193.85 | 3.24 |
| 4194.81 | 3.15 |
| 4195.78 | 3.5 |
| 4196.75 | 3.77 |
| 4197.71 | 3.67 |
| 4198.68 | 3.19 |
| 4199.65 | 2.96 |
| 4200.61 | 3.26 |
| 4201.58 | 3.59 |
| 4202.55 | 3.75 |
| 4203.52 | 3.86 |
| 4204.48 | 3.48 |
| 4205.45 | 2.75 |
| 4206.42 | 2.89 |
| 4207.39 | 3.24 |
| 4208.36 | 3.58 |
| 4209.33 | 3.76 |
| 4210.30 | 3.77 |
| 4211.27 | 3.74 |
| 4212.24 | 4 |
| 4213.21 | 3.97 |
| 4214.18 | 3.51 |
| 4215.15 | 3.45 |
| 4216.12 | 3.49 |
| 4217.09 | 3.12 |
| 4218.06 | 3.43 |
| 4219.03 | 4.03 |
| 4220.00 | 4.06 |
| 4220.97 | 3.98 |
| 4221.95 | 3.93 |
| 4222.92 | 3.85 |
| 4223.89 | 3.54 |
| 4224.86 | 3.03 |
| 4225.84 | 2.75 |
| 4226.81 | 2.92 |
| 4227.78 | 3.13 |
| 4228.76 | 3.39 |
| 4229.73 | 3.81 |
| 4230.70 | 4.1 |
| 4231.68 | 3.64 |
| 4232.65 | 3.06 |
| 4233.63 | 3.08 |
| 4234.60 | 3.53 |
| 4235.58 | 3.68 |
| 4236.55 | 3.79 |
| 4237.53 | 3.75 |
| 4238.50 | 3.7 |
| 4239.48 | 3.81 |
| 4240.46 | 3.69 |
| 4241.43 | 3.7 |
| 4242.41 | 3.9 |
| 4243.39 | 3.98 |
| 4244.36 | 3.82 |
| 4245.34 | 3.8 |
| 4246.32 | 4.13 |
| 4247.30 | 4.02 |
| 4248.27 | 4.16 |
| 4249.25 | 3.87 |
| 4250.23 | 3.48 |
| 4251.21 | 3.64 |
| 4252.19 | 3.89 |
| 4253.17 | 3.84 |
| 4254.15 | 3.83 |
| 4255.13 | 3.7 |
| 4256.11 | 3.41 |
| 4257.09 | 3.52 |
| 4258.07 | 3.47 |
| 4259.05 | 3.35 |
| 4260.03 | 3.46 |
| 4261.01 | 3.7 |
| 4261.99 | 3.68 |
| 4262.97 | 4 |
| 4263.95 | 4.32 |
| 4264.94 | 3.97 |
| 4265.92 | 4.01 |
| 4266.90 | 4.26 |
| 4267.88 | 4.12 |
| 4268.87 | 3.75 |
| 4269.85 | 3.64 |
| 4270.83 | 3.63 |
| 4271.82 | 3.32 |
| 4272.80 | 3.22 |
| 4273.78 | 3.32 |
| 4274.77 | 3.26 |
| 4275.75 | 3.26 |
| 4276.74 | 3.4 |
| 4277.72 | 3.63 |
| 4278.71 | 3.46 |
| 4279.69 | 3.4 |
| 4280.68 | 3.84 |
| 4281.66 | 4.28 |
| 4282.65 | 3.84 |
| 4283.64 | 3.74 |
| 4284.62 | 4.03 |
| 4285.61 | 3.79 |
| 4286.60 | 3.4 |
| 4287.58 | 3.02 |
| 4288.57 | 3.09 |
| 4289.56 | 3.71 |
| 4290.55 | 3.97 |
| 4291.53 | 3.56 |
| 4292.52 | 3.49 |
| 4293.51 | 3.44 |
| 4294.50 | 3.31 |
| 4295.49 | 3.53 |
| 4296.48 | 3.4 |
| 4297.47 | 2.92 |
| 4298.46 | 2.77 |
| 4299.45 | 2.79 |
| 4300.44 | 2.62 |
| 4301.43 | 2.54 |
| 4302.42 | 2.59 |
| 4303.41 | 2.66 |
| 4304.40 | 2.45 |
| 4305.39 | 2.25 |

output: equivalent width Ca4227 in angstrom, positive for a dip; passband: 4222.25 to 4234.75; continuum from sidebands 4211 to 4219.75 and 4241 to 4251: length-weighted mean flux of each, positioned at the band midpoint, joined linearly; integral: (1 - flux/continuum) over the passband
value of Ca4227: 1.24 angstrom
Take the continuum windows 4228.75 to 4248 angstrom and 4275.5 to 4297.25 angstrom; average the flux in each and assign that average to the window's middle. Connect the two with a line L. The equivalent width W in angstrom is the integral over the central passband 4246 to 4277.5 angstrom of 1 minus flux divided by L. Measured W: -0.4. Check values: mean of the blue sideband 3.73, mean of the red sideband 3.57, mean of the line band 3.7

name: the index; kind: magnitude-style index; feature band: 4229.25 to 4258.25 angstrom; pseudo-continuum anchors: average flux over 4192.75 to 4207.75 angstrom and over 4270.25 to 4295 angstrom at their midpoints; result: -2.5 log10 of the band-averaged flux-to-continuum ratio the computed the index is -0.08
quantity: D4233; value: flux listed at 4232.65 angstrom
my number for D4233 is 3.06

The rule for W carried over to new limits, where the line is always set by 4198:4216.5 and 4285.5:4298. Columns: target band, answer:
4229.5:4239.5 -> -0.44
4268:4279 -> -0.10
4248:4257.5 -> -0.76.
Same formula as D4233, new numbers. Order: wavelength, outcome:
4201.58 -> 3.59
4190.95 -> 3.99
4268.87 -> 3.75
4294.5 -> 3.31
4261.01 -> 3.7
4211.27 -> 3.74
